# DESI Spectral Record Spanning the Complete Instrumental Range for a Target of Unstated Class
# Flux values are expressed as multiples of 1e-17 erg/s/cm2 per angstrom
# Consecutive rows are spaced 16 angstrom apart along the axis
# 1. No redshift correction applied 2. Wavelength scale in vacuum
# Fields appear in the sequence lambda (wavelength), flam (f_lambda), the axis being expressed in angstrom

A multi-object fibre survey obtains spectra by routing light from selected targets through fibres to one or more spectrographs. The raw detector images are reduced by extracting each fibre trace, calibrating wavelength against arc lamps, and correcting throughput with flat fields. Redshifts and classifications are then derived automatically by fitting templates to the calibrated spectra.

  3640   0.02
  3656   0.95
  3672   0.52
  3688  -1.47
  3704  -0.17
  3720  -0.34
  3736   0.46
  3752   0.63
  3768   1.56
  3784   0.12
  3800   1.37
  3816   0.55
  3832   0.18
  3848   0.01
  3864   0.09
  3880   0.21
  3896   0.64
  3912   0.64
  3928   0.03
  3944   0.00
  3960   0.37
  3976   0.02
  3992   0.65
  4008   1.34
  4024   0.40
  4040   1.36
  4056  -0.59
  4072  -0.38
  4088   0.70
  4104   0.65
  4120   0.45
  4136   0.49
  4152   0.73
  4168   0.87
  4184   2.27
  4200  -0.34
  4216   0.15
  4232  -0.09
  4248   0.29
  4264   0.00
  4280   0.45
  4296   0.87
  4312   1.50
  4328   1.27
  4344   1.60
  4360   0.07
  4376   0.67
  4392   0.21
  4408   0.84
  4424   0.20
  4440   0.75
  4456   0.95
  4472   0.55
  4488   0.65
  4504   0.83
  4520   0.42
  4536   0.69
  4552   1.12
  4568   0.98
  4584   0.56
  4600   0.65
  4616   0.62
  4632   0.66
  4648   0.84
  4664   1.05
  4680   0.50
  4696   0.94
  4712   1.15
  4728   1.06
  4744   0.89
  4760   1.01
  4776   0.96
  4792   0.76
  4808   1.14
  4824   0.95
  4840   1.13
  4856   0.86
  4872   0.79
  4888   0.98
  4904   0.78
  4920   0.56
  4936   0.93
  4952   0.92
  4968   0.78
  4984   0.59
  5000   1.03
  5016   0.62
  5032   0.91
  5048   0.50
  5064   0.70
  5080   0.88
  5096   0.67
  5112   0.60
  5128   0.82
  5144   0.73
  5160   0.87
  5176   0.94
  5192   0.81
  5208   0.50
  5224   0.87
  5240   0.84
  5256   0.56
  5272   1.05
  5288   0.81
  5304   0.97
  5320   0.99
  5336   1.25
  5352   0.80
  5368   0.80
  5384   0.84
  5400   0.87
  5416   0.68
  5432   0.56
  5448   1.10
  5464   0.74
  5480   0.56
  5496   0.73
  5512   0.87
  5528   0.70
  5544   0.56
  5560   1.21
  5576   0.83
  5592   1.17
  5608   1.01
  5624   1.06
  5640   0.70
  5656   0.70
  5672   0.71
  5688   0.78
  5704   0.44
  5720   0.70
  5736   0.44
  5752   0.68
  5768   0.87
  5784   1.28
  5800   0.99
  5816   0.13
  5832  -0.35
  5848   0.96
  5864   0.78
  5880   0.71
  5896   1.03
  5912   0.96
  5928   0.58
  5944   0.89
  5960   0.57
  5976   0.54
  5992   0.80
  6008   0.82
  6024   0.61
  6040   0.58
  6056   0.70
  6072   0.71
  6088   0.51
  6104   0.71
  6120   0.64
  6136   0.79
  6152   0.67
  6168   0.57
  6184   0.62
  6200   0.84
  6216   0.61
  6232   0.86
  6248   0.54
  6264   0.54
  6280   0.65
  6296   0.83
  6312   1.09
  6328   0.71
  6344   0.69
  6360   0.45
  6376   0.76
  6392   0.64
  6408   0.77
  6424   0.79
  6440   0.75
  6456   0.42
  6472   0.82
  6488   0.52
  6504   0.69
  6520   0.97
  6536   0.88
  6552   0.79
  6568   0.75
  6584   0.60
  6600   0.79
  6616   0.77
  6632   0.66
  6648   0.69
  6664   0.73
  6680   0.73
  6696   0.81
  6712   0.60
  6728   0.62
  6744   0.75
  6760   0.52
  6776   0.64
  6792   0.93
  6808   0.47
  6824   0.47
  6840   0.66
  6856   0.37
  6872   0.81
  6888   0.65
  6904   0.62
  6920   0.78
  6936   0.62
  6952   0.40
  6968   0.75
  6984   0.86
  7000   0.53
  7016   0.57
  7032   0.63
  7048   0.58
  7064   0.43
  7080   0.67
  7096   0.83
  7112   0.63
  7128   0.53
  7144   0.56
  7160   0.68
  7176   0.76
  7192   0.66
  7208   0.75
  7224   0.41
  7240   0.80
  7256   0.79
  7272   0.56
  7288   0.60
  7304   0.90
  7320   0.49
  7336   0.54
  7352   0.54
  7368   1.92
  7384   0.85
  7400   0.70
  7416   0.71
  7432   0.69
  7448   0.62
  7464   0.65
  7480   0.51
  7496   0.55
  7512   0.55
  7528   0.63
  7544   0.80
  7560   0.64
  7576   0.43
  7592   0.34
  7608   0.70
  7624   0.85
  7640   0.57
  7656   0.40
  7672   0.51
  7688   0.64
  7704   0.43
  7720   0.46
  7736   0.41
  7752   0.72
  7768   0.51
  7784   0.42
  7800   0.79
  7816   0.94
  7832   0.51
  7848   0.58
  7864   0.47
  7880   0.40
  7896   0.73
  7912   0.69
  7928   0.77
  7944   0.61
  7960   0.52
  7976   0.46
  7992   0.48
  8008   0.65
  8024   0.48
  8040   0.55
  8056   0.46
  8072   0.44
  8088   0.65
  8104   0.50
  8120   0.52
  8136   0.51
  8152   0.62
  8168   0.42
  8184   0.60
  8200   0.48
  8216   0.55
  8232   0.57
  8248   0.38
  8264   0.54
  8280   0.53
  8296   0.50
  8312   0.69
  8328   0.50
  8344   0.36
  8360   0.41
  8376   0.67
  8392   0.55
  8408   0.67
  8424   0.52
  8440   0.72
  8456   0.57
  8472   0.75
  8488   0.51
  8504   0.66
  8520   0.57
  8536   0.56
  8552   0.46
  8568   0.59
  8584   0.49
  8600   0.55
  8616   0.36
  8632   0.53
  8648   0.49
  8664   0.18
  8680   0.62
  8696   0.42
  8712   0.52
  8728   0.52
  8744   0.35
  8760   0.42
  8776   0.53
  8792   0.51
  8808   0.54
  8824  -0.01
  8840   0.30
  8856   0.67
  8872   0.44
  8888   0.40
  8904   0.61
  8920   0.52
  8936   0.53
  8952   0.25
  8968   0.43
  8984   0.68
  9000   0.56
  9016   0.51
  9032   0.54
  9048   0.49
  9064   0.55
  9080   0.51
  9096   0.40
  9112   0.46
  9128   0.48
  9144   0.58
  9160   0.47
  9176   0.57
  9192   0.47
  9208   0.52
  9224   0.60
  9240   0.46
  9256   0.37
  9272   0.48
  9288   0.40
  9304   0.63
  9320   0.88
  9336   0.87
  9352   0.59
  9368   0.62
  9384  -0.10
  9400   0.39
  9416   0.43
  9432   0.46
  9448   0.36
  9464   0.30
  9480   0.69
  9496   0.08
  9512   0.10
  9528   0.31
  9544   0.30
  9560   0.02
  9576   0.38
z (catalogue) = 0.122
